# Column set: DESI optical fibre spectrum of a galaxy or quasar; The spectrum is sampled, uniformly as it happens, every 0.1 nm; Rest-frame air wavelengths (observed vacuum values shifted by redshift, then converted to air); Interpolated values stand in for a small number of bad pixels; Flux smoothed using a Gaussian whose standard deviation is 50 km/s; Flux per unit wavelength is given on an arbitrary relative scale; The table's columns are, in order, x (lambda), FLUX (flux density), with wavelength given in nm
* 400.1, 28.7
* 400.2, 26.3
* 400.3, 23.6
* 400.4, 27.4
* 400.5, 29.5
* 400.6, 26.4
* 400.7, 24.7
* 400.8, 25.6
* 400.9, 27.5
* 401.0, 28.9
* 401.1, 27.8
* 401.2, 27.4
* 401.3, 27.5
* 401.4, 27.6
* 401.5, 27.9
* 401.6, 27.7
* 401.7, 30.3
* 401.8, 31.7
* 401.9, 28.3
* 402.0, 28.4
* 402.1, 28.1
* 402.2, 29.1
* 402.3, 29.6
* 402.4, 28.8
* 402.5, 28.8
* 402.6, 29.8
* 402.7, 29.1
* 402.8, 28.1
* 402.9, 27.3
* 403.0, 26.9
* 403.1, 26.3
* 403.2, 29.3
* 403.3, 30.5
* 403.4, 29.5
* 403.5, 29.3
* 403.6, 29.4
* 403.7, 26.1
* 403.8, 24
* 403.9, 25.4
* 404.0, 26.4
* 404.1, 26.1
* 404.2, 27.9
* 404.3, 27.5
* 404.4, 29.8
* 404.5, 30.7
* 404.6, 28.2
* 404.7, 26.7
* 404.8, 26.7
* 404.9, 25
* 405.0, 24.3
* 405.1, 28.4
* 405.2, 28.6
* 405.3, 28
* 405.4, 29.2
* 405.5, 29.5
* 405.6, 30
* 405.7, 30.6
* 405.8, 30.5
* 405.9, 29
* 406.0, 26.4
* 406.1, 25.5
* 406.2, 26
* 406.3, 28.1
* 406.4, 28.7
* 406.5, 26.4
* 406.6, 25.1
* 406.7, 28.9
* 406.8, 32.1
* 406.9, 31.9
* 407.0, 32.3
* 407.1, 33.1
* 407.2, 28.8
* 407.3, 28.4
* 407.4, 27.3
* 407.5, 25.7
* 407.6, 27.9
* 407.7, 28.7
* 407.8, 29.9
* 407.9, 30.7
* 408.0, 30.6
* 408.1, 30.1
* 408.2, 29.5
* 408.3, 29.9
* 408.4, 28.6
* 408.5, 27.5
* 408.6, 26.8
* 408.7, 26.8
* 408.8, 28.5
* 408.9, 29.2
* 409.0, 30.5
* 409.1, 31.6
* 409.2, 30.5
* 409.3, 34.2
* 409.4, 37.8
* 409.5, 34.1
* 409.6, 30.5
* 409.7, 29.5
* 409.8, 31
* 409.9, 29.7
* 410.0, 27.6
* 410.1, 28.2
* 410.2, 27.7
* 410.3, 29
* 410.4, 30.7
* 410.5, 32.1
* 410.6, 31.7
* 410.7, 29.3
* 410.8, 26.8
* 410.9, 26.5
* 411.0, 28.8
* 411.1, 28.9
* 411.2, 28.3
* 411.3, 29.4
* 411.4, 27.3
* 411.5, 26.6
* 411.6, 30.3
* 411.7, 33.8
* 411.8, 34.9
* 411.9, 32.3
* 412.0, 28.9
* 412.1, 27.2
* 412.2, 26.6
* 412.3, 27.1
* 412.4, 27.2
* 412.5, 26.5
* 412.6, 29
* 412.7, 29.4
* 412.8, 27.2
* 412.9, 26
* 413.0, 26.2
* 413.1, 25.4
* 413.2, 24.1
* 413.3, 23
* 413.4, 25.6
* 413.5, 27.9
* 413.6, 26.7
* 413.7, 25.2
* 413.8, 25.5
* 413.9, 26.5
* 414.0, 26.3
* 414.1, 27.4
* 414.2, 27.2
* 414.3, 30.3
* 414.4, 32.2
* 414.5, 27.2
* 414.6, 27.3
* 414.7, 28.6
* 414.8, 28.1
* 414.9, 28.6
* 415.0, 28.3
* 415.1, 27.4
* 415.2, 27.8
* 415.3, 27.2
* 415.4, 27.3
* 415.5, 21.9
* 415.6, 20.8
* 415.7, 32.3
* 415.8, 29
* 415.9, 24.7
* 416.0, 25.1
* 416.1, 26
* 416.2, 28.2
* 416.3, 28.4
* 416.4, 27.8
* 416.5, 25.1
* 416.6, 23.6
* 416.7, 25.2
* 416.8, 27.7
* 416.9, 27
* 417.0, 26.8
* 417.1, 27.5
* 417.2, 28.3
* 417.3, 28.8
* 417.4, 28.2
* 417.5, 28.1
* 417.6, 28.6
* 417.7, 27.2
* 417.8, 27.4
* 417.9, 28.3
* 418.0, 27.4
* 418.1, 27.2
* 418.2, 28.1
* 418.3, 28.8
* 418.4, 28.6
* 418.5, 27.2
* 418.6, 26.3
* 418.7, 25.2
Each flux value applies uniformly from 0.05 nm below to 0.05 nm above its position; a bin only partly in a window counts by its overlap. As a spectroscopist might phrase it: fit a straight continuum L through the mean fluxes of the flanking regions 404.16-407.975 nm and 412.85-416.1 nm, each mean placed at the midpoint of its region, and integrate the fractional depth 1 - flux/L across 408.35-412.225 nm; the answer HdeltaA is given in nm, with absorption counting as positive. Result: -0.30 nm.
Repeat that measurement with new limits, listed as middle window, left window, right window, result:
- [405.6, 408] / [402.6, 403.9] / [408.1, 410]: 0.04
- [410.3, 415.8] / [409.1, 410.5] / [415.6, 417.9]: 0.24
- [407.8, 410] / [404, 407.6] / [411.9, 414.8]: -0.19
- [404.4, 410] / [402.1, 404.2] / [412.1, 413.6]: -0.36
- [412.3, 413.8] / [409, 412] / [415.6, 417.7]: 0.14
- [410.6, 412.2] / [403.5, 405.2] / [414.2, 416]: -0.11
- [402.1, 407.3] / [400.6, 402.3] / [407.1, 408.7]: 0.02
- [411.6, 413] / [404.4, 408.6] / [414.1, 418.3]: -0.05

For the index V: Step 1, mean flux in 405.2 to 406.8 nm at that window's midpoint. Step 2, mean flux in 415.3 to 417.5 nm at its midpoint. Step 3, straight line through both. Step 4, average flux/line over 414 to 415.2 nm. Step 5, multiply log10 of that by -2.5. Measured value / -0.05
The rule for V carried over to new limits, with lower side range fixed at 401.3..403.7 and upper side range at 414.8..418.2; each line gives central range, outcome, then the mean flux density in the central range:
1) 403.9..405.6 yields 0.03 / 27.7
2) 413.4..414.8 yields -0.01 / 27.5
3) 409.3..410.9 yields -0.10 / 30.4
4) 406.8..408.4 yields -0.06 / 29.7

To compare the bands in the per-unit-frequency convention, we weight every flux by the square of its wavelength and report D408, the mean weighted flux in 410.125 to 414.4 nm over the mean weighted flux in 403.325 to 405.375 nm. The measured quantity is 1.1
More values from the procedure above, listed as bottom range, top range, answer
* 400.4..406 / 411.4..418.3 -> 1.03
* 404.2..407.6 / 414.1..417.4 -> 1.01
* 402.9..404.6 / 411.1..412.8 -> 1.09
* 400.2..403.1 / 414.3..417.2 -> 1.04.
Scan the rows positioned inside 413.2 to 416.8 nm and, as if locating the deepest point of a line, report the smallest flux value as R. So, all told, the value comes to 20.8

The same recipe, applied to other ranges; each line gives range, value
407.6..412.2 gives 26.5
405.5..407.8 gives 25.1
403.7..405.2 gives 24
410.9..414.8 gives 23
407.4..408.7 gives 25.7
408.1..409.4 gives 26.8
